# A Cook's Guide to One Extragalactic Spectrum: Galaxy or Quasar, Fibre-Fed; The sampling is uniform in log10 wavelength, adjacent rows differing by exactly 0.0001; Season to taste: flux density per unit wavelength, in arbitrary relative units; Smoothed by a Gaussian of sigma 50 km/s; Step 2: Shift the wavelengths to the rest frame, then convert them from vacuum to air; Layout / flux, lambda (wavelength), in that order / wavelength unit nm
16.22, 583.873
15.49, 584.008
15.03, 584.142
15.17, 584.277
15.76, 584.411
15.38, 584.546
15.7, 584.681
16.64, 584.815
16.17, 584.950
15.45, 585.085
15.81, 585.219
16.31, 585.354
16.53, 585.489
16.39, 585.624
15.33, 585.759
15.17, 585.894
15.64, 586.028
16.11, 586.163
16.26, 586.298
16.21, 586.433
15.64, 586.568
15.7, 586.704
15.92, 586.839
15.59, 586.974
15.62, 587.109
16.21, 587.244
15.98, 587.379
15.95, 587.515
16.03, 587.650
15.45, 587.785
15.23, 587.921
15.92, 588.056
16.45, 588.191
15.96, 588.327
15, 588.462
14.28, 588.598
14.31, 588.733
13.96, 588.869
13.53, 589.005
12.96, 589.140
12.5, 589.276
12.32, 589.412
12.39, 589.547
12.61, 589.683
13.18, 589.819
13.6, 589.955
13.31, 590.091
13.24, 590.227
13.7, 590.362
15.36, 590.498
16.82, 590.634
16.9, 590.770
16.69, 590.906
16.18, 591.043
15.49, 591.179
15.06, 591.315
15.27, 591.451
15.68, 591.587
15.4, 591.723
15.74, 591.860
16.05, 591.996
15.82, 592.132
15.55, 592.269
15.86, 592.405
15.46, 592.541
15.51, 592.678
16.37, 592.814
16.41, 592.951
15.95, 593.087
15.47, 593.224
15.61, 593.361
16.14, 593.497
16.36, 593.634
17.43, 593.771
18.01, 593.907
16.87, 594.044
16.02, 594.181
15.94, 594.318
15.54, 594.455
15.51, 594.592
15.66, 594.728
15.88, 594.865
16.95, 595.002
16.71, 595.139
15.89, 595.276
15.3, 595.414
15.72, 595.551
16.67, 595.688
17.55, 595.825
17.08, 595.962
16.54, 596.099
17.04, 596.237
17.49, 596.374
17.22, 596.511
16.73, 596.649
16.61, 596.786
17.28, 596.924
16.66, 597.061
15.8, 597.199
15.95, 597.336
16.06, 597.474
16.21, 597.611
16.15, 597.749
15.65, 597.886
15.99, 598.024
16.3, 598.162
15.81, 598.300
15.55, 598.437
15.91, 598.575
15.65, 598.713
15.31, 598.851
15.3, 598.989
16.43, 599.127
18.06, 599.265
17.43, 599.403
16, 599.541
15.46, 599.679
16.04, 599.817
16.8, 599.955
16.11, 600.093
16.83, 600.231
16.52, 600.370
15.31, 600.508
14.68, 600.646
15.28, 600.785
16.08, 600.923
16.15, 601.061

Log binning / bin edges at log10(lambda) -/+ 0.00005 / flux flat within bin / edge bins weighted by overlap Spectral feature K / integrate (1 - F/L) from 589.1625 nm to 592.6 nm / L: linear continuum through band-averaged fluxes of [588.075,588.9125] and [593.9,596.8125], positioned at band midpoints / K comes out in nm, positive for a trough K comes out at 0.17 nm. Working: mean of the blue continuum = 15.1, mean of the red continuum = 16.5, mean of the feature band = 14.8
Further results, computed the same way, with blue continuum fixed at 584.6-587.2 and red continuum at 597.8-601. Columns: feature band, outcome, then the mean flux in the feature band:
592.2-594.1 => -0.03 nm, 16.2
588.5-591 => 0.30 nm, 14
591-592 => 0.02 nm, 15.6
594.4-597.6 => -0.09 nm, 16.4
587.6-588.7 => 0.03 nm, 15.5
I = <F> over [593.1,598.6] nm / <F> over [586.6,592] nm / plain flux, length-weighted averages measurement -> 1.09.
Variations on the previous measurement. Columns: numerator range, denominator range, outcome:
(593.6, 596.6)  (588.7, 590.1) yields 1.26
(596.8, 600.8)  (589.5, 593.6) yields 1.06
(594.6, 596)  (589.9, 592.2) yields 1.06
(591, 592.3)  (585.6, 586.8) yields 0.99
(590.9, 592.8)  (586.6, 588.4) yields 0.99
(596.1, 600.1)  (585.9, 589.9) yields 1.09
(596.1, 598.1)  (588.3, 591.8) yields 1.14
